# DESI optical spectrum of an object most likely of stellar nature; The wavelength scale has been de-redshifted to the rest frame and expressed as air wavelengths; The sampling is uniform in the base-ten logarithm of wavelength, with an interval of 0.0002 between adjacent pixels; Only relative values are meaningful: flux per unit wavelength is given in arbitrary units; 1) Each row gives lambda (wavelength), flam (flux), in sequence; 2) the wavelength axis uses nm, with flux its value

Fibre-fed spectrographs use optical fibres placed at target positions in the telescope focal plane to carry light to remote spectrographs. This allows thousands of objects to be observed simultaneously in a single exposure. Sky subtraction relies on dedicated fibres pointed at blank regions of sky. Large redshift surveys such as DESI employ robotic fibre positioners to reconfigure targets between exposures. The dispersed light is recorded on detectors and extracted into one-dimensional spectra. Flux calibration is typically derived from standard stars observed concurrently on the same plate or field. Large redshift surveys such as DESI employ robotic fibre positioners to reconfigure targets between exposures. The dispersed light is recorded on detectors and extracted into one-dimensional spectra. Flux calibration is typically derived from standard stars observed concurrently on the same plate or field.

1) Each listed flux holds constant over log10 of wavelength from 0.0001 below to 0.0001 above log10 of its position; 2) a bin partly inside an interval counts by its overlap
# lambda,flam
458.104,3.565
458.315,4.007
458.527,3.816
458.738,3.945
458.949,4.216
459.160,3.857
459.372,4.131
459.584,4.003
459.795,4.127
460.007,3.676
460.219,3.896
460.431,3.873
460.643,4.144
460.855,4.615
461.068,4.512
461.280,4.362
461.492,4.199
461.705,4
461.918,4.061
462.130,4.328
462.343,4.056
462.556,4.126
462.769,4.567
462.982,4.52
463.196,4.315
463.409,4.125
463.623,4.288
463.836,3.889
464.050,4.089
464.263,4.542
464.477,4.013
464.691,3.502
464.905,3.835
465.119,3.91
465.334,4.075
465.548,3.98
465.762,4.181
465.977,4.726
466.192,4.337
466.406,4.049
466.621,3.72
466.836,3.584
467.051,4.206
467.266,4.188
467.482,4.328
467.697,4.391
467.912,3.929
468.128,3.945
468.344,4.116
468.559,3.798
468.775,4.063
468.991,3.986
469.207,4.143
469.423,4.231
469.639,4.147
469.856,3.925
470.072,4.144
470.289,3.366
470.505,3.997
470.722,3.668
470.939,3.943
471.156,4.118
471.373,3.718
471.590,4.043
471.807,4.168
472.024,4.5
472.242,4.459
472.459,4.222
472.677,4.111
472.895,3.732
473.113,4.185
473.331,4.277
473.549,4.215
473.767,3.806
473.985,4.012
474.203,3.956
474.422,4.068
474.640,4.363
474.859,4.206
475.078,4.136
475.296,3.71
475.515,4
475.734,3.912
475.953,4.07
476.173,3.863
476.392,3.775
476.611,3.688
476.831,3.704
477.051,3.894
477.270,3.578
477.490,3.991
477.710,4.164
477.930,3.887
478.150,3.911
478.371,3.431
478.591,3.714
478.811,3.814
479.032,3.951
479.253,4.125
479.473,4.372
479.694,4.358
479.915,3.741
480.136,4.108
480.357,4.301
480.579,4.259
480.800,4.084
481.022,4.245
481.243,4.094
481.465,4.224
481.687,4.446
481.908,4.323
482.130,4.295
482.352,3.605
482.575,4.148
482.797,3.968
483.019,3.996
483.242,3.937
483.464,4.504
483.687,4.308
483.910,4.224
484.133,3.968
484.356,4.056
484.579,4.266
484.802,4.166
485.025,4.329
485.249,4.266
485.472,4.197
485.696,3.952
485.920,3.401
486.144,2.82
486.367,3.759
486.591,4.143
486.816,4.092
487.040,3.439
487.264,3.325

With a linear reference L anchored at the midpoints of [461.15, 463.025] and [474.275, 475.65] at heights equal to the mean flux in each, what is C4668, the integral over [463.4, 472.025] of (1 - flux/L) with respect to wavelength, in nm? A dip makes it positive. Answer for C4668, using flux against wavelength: 0.27 nm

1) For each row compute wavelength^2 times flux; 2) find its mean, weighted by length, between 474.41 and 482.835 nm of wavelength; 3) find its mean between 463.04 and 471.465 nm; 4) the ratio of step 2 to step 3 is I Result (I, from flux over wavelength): 1.04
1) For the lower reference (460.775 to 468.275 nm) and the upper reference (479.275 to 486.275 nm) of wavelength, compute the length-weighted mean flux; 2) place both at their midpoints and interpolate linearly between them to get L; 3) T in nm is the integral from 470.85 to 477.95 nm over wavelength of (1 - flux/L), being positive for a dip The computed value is 0.18 nm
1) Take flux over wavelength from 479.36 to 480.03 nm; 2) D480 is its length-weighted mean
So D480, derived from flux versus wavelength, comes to 4.16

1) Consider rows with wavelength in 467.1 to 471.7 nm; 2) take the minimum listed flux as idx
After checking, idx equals 3.366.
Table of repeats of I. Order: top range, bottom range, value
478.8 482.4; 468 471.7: 1.10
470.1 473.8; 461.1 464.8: 1.00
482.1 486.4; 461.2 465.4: 1.06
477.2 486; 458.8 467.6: 1.07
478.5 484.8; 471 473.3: 1.04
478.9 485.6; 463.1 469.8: 1.09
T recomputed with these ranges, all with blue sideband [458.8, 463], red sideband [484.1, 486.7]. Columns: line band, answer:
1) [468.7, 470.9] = 0.061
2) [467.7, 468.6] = 0.018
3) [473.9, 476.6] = 0.025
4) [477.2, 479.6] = 0.055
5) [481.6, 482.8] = -0.051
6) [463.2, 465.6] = 0.052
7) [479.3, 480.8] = -0.071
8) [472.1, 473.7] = -0.046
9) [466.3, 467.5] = 0.033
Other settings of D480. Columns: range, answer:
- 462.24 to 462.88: 4.25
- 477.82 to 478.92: 3.75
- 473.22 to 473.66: 4.24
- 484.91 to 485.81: 4.18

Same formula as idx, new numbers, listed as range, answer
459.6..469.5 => 3.502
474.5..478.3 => 3.578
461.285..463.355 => 4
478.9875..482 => 3.741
